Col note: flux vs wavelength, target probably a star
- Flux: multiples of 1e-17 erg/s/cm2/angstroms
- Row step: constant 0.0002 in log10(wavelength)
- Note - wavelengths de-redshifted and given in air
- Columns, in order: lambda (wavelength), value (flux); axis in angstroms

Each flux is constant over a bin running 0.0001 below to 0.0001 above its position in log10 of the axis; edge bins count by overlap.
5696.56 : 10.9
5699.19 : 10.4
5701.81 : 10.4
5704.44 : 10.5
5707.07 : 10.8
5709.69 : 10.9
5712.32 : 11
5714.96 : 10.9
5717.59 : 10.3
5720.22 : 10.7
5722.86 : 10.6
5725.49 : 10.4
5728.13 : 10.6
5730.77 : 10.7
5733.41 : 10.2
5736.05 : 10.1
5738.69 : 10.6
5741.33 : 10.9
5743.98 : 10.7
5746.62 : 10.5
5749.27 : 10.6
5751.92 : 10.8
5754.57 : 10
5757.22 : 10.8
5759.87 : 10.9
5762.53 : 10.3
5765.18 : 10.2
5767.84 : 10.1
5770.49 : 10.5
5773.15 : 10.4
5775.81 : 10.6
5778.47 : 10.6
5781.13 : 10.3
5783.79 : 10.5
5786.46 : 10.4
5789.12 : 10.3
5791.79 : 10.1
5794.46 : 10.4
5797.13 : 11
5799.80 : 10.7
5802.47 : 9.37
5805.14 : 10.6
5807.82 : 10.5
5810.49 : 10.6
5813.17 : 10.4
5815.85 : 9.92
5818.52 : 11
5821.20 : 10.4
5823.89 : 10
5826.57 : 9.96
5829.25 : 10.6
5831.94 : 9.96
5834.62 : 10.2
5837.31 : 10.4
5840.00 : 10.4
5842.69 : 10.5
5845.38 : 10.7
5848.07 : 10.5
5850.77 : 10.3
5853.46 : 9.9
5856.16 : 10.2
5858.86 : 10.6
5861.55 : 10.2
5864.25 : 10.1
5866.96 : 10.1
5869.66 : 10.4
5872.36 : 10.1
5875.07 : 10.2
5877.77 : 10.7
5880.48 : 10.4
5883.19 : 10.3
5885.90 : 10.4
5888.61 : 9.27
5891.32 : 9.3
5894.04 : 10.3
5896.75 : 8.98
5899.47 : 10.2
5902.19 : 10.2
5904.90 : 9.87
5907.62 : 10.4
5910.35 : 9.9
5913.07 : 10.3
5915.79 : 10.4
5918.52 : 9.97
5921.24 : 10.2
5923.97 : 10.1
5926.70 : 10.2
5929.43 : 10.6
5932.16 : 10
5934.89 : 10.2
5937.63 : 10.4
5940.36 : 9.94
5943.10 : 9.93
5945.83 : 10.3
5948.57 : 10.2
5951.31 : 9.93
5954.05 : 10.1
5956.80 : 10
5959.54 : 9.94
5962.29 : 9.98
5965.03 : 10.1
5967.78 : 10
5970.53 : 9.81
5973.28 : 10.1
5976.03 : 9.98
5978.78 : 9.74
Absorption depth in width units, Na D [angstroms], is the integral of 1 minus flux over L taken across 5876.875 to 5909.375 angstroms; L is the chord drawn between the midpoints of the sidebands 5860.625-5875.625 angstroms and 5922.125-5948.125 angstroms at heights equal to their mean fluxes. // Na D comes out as 0.5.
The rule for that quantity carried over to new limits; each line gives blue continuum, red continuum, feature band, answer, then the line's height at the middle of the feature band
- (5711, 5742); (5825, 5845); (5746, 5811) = 0.0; 10.4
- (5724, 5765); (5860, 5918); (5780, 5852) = -0.4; 10.3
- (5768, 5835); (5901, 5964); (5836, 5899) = 0.4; 10.3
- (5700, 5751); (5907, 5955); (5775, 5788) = 0.0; 10.5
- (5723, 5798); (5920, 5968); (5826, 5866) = 0.0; 10.3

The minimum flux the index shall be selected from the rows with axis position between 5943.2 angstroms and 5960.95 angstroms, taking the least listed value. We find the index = 9.93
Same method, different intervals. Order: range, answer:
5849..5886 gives 9.9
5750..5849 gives 9.37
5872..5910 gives 8.98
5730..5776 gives 10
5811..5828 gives 9.92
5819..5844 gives 9.96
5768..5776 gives 10.4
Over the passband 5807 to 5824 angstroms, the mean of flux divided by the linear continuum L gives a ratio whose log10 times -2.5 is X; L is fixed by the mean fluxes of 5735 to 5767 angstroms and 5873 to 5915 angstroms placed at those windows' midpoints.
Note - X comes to -0.01 mag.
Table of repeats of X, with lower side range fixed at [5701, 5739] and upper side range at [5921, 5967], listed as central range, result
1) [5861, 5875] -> 0.01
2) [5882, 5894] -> 0.04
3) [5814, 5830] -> 0.01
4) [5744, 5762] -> -0.01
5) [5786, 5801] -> -0.01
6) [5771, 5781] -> 0.00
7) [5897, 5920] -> 0.01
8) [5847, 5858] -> 0.01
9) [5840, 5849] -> -0.02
